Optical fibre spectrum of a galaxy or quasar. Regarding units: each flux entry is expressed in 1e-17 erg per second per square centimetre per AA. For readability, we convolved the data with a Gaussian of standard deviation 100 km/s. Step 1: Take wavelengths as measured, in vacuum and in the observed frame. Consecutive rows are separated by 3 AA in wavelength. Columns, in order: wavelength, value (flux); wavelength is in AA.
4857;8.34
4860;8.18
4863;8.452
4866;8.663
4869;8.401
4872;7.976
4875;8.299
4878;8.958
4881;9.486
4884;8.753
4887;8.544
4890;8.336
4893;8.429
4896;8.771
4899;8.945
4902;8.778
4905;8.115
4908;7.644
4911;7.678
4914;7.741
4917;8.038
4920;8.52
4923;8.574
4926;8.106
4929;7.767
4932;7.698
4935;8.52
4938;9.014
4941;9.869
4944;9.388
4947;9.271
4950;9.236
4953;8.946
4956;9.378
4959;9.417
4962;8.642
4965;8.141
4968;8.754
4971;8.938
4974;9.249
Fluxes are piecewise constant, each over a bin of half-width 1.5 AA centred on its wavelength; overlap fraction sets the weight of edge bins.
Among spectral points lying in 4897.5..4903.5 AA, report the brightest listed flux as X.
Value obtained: 8.945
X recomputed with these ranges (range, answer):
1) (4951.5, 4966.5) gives 9.417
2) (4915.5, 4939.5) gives 9.014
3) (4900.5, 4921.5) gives 8.778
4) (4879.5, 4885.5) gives 9.486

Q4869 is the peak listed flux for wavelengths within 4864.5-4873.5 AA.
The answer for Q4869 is 8.663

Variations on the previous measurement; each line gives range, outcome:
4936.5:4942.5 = 9.869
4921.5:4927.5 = 8.574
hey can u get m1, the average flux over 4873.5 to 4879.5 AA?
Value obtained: 8.63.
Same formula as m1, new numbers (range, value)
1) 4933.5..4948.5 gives 9.21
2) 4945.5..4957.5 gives 9.21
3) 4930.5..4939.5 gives 8.41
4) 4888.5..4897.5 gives 8.51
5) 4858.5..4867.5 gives 8.43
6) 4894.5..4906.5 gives 8.65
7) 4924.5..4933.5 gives 7.86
